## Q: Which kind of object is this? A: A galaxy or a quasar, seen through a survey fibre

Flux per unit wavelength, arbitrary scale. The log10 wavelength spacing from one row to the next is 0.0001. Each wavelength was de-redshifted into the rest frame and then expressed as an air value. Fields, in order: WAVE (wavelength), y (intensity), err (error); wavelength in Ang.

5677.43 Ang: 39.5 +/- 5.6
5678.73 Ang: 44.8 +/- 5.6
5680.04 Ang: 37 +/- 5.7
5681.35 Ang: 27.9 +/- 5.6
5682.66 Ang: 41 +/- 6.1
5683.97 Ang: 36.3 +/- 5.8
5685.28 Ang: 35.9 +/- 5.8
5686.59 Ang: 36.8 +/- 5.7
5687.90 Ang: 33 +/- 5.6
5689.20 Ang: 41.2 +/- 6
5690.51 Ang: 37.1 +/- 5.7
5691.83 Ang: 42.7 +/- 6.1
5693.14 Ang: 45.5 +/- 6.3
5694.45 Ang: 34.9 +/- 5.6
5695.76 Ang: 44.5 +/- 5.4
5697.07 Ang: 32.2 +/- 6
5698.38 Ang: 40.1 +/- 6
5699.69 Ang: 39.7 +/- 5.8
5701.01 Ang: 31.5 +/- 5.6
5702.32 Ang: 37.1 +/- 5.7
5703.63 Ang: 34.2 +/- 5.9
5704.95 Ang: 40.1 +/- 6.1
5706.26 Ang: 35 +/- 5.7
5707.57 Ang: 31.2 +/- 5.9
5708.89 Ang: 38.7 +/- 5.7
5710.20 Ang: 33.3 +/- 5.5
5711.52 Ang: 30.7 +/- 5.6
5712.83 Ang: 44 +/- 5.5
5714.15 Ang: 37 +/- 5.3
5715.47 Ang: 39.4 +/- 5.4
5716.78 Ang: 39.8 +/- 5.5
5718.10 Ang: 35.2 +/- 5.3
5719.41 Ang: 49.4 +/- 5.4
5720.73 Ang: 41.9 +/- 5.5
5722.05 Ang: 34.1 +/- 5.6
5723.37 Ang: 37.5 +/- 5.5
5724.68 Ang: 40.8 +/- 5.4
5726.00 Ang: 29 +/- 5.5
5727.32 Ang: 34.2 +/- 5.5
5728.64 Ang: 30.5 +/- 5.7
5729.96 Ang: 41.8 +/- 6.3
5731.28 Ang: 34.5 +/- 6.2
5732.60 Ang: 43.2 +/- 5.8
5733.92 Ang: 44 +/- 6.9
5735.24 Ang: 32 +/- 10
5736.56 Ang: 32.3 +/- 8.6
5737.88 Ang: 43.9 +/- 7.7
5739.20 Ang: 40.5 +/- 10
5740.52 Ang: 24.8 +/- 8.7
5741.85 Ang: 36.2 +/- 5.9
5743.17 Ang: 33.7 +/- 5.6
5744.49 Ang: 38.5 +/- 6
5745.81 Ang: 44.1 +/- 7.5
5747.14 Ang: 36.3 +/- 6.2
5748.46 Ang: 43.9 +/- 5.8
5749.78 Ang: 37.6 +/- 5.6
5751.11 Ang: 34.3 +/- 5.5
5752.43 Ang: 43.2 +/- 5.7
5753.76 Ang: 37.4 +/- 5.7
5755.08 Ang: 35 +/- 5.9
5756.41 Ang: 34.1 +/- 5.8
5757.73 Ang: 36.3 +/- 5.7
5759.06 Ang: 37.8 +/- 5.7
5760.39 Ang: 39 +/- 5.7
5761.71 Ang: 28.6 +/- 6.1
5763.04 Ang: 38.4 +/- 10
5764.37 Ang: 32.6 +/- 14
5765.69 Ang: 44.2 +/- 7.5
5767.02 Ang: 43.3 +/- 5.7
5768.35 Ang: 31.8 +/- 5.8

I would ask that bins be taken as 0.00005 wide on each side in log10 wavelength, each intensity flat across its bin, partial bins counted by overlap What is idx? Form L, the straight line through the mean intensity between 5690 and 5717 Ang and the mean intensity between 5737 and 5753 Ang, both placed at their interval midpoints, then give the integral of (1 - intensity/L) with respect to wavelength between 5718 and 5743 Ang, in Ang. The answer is 0.5 Ang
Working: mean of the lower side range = 37.5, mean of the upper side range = 38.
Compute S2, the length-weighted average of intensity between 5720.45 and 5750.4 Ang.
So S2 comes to 37.1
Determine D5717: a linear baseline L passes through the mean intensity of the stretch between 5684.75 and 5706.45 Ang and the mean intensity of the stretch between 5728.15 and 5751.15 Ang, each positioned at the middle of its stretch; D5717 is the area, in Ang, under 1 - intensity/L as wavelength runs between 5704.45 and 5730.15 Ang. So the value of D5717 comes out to 0.4 Ang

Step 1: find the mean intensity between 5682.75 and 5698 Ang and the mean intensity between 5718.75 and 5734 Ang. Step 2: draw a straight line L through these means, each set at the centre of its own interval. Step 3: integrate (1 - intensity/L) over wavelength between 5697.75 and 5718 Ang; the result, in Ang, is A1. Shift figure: 0.8 Ang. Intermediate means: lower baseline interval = 38.3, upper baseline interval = 38.2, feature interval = 36.7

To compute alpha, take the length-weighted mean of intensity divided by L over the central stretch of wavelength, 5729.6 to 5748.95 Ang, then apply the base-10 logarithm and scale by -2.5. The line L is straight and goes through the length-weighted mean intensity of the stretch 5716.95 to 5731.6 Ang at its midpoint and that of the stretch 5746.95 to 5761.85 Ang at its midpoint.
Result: -0.016 mag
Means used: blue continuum 37.3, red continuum 37.3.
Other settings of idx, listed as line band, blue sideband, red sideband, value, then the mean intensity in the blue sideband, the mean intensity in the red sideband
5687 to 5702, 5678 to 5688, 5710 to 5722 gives -0.3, 36.8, 38.9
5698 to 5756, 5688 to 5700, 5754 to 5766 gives 0.7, 39.5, 36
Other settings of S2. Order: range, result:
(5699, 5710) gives 35.8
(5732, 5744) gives 36.7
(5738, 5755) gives 37.7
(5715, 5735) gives 38.2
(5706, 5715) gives 35.8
